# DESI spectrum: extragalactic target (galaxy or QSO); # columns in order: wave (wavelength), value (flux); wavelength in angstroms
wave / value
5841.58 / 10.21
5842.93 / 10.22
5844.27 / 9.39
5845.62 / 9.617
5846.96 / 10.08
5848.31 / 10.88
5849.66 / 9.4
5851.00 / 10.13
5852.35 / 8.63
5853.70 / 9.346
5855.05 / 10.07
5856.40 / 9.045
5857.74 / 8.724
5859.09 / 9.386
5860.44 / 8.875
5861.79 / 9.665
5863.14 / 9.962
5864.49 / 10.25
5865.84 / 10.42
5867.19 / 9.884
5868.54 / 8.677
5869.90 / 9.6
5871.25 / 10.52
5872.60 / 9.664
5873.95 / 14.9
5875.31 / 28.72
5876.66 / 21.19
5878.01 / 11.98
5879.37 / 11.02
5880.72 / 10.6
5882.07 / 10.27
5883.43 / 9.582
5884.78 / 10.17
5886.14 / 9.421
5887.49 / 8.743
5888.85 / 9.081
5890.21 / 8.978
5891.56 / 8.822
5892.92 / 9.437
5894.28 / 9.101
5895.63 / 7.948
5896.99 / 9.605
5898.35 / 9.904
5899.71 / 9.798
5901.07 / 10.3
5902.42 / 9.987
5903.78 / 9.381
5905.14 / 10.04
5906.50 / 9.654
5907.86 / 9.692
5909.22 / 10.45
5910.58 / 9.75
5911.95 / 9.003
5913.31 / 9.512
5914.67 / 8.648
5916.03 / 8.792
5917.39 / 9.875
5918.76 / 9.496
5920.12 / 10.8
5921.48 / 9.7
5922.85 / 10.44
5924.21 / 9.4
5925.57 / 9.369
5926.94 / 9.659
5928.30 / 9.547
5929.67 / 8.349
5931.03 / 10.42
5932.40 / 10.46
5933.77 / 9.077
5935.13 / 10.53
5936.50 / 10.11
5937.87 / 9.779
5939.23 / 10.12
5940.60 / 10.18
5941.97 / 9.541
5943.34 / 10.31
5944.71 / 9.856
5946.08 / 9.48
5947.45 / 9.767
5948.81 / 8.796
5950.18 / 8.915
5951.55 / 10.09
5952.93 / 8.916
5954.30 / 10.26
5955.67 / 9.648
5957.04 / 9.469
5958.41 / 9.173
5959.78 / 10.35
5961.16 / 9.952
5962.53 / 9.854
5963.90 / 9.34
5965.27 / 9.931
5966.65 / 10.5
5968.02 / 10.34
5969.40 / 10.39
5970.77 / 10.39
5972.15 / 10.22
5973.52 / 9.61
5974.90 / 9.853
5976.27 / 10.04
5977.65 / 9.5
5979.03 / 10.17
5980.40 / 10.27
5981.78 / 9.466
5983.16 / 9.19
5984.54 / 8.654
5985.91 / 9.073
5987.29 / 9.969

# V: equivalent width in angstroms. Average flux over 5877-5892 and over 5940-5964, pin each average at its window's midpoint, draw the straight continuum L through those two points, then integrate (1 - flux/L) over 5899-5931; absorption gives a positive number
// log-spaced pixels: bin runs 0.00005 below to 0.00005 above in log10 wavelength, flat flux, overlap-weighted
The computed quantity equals 0.90 angstroms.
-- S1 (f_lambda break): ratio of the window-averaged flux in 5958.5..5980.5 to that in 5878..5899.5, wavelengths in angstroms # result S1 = 1.0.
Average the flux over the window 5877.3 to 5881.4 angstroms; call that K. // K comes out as 11.3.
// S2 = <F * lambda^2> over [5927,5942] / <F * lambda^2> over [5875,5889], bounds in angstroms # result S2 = 0.8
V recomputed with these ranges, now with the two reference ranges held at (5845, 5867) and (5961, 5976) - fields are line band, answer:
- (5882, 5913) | 0.92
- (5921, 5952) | 0.63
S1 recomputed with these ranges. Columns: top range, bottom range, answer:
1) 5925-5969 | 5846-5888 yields 0.89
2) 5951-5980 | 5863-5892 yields 0.86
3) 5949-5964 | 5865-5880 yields 0.72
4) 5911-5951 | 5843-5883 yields 0.87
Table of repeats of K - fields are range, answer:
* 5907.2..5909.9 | 10.1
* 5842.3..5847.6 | 9.84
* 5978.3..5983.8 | 9.77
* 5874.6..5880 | 18.2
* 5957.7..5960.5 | 9.75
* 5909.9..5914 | 9.41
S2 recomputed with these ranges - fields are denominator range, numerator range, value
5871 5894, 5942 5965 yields 0.83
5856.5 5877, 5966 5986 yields 0.87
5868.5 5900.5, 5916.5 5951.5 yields 0.89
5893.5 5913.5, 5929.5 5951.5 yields 1.03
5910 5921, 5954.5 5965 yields 1.04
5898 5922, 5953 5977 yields 1.04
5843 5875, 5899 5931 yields 0.97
